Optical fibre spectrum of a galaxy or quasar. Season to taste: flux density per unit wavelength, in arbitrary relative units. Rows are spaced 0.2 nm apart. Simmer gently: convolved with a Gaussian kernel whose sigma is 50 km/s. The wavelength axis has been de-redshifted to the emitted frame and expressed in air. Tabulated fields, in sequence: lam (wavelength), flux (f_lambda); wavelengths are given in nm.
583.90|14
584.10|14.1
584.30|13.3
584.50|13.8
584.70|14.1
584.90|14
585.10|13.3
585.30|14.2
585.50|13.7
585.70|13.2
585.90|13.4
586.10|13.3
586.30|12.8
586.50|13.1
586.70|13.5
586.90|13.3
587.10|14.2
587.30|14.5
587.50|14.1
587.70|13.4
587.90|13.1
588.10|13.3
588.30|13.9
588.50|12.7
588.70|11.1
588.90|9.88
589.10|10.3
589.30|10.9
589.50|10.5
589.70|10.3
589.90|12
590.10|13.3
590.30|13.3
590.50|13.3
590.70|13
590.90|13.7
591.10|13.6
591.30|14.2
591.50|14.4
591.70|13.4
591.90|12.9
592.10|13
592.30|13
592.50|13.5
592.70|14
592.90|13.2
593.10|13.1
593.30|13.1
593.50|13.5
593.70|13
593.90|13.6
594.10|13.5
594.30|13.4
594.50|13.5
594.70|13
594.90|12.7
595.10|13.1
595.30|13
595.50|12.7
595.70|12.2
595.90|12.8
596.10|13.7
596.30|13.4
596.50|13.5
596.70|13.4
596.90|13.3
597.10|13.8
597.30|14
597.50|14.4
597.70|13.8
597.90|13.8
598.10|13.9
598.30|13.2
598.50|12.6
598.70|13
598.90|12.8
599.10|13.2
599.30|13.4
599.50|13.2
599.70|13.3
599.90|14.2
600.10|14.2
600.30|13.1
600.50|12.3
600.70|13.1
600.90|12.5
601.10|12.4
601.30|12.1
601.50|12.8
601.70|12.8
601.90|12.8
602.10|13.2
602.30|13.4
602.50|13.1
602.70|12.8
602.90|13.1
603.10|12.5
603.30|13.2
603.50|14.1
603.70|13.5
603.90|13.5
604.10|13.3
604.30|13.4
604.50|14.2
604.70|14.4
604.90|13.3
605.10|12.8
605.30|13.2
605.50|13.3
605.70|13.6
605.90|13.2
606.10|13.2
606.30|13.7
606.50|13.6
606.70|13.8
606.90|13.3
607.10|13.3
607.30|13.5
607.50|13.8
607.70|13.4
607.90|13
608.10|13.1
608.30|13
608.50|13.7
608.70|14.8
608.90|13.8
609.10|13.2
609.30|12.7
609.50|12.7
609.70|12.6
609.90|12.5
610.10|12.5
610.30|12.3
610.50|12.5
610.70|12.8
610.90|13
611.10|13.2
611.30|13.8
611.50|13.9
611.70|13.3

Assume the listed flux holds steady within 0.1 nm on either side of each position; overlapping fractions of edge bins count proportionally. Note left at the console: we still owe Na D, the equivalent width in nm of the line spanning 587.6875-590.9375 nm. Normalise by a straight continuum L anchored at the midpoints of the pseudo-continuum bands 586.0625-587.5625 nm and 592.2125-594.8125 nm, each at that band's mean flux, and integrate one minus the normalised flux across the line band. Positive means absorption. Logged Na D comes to 0.319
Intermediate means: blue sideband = 13.6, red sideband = 13.3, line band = 12.2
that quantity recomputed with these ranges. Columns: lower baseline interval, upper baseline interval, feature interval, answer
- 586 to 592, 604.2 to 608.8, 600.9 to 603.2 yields 0.09 nm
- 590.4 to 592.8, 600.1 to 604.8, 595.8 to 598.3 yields -0.06 nm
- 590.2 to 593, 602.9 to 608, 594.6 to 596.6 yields 0.07 nm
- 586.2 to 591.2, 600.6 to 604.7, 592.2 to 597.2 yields -0.14 nm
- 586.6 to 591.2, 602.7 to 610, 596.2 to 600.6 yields -0.14 nm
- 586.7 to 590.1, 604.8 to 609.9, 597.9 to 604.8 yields -0.09 nm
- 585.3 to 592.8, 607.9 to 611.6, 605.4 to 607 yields -0.05 nm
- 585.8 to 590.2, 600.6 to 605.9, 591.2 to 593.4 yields -0.12 nm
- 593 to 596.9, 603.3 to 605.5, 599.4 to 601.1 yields 0.02 nm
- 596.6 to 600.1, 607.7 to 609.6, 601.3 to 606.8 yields 0.04 nm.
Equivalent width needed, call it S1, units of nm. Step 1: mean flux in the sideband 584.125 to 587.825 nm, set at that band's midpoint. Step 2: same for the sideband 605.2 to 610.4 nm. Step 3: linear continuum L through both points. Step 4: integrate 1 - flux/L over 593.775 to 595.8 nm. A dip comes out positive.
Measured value 0.06 nm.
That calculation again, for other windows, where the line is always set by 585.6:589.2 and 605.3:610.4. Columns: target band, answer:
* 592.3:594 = -0.04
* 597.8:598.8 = -0.01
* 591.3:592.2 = -0.03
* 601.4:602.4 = 0.01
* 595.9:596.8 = -0.02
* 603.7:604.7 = -0.04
